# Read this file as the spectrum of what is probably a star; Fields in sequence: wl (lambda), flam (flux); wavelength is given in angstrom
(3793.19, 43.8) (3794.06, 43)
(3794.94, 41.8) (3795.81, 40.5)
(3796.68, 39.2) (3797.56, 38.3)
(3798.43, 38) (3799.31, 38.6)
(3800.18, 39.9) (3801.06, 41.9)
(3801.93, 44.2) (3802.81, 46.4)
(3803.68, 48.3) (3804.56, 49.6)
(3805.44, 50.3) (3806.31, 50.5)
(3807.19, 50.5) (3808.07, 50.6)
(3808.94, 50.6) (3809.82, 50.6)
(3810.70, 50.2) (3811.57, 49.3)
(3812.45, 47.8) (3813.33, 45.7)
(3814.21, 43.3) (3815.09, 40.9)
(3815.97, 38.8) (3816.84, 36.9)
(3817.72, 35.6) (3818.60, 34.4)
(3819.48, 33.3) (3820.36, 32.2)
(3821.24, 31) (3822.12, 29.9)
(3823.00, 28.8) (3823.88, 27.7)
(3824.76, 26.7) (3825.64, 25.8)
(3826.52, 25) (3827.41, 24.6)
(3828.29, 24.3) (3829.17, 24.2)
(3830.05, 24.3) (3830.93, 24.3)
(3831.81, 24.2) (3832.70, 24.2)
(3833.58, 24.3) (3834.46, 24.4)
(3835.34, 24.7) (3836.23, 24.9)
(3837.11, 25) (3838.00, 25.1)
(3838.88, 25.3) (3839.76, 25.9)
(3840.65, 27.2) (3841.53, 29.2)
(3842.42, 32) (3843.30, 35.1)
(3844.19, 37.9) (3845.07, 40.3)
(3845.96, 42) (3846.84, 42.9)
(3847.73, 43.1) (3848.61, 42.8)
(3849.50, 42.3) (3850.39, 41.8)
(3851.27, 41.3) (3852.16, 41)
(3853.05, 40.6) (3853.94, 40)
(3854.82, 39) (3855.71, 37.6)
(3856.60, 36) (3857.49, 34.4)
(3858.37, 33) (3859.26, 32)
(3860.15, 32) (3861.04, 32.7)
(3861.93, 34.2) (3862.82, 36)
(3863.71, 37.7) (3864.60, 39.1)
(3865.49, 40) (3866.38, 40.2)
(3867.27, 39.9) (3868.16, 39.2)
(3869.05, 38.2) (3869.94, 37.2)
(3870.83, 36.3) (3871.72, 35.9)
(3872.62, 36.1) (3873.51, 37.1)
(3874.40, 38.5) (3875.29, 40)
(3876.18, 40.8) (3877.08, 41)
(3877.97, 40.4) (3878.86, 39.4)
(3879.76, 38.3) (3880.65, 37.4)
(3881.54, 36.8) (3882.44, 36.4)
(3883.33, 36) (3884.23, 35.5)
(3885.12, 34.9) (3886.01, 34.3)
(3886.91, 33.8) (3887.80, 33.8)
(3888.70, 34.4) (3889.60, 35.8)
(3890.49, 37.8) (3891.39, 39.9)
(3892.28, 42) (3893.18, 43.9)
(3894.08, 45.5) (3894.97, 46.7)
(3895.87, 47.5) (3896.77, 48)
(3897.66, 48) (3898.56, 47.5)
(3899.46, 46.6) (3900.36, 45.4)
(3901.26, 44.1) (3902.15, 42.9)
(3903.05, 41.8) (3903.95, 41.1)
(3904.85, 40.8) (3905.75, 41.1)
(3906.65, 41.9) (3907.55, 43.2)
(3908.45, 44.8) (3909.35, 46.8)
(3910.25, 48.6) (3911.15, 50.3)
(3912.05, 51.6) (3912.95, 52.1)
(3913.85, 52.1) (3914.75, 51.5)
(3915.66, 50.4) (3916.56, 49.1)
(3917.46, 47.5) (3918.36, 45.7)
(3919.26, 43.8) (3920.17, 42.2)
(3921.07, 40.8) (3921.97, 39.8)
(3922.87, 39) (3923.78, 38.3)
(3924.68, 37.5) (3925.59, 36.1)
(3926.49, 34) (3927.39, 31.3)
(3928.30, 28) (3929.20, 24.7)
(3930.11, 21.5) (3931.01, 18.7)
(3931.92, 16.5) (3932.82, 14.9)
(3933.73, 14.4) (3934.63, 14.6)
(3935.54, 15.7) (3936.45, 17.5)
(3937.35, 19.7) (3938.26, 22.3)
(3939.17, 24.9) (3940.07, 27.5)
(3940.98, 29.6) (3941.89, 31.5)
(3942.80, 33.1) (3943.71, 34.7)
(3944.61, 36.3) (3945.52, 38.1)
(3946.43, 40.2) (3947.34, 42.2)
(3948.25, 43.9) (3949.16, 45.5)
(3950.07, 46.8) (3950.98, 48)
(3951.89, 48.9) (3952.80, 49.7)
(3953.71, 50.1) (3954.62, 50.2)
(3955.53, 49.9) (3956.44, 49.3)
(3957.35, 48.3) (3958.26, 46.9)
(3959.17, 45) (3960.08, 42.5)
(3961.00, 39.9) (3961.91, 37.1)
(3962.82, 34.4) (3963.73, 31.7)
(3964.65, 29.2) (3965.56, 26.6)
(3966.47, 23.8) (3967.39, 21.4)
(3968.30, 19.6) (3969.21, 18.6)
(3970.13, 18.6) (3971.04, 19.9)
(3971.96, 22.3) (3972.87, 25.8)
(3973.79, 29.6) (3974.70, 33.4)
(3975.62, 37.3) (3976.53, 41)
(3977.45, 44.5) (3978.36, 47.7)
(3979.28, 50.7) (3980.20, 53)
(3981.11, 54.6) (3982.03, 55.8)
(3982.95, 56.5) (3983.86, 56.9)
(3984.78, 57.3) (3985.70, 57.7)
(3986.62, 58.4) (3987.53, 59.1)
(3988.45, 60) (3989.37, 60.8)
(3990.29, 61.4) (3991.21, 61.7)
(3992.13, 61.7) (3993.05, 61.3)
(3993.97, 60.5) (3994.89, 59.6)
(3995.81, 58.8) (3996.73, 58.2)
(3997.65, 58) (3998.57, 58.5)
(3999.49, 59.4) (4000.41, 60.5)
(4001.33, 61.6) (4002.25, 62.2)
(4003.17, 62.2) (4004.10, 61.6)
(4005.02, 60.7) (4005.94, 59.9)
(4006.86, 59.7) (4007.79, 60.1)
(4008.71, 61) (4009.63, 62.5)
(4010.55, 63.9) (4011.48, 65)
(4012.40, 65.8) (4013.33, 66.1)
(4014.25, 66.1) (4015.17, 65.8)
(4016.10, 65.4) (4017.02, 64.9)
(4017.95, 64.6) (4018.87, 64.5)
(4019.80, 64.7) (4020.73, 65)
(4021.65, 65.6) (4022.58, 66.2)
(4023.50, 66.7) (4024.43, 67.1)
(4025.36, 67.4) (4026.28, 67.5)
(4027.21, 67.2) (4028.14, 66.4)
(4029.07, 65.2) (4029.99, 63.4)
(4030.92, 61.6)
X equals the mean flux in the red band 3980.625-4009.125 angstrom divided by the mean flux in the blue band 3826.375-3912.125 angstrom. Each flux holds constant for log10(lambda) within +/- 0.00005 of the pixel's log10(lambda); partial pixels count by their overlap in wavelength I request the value 1.60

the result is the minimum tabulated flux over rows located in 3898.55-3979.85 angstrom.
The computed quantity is 14.4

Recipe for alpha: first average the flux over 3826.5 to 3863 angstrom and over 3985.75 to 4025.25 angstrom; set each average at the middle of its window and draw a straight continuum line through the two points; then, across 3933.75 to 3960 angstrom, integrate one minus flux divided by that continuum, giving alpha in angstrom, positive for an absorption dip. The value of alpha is 7.39 angstrom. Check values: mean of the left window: 32.5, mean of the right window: 62.3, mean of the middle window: 37.2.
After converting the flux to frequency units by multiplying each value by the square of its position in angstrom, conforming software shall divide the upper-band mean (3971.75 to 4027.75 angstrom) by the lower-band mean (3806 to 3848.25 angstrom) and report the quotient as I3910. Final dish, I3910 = 1.87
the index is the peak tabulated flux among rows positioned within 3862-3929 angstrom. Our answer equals 52.1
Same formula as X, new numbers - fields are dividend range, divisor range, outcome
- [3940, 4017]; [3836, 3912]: 1.25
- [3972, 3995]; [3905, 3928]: 1.18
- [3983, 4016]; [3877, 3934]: 1.54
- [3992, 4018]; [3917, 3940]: 2.12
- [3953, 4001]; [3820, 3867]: 1.41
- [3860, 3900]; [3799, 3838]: 1.09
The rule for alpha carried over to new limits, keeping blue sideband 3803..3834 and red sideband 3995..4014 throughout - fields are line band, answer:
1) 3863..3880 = 1.94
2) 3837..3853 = 1.71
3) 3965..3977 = 6.51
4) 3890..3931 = 5.22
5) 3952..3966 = 3.28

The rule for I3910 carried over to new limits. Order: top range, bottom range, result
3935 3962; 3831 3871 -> 1.17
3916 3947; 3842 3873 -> 0.85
